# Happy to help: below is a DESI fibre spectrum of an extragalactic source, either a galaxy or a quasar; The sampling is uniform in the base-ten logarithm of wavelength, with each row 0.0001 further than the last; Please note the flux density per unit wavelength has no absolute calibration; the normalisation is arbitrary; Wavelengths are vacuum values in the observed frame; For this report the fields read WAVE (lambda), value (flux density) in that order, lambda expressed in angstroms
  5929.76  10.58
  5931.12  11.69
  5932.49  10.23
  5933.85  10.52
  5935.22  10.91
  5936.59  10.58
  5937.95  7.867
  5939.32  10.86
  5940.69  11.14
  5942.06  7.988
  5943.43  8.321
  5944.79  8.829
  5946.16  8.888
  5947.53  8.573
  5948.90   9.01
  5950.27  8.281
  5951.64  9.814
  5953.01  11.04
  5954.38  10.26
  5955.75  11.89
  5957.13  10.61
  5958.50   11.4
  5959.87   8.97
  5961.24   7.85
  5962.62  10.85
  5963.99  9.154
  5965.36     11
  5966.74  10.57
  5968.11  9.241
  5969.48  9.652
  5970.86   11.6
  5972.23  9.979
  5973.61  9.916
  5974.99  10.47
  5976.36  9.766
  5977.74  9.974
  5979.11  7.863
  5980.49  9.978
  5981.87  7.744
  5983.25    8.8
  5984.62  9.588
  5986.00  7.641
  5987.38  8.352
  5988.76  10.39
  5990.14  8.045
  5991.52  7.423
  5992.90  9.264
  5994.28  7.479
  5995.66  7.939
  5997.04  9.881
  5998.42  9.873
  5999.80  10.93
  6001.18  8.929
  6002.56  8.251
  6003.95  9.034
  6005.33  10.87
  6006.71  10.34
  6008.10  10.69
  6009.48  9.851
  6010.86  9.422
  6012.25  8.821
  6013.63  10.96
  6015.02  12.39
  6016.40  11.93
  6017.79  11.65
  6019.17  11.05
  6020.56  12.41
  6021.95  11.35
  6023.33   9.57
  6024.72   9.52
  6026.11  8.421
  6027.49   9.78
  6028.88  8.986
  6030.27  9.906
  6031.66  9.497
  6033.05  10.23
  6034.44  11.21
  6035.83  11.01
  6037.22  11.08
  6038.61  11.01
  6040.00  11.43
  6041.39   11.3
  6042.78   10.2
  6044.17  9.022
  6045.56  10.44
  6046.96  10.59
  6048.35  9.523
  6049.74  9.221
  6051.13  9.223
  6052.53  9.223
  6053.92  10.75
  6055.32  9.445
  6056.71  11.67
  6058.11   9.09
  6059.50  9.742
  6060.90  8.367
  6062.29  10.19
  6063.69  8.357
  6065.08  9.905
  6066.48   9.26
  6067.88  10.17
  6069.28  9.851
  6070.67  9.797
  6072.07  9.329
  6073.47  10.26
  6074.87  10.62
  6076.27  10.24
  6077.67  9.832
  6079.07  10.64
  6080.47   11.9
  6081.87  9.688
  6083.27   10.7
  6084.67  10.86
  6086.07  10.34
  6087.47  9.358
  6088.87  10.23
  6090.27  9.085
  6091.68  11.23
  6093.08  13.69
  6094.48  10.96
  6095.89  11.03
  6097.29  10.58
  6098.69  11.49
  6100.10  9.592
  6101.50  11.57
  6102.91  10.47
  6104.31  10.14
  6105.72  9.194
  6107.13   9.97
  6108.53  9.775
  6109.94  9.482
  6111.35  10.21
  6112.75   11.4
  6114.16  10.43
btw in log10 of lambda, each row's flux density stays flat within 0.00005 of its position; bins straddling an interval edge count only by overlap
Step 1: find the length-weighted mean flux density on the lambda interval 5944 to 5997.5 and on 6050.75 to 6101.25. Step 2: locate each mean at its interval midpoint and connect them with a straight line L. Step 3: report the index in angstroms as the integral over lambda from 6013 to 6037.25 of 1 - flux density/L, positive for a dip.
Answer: -1.9 angstroms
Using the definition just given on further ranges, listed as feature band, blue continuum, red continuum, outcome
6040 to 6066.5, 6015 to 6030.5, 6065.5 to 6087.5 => 1.3 angstroms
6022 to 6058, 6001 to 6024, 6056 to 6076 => 0.0 angstroms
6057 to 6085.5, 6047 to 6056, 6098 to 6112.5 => -0.3 angstroms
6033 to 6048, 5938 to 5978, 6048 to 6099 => -0.9 angstroms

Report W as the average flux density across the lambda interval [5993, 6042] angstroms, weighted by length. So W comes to 10.2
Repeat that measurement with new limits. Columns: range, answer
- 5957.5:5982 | 9.83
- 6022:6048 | 10.2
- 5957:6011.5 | 9.48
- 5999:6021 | 10.4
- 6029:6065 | 10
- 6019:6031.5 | 10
